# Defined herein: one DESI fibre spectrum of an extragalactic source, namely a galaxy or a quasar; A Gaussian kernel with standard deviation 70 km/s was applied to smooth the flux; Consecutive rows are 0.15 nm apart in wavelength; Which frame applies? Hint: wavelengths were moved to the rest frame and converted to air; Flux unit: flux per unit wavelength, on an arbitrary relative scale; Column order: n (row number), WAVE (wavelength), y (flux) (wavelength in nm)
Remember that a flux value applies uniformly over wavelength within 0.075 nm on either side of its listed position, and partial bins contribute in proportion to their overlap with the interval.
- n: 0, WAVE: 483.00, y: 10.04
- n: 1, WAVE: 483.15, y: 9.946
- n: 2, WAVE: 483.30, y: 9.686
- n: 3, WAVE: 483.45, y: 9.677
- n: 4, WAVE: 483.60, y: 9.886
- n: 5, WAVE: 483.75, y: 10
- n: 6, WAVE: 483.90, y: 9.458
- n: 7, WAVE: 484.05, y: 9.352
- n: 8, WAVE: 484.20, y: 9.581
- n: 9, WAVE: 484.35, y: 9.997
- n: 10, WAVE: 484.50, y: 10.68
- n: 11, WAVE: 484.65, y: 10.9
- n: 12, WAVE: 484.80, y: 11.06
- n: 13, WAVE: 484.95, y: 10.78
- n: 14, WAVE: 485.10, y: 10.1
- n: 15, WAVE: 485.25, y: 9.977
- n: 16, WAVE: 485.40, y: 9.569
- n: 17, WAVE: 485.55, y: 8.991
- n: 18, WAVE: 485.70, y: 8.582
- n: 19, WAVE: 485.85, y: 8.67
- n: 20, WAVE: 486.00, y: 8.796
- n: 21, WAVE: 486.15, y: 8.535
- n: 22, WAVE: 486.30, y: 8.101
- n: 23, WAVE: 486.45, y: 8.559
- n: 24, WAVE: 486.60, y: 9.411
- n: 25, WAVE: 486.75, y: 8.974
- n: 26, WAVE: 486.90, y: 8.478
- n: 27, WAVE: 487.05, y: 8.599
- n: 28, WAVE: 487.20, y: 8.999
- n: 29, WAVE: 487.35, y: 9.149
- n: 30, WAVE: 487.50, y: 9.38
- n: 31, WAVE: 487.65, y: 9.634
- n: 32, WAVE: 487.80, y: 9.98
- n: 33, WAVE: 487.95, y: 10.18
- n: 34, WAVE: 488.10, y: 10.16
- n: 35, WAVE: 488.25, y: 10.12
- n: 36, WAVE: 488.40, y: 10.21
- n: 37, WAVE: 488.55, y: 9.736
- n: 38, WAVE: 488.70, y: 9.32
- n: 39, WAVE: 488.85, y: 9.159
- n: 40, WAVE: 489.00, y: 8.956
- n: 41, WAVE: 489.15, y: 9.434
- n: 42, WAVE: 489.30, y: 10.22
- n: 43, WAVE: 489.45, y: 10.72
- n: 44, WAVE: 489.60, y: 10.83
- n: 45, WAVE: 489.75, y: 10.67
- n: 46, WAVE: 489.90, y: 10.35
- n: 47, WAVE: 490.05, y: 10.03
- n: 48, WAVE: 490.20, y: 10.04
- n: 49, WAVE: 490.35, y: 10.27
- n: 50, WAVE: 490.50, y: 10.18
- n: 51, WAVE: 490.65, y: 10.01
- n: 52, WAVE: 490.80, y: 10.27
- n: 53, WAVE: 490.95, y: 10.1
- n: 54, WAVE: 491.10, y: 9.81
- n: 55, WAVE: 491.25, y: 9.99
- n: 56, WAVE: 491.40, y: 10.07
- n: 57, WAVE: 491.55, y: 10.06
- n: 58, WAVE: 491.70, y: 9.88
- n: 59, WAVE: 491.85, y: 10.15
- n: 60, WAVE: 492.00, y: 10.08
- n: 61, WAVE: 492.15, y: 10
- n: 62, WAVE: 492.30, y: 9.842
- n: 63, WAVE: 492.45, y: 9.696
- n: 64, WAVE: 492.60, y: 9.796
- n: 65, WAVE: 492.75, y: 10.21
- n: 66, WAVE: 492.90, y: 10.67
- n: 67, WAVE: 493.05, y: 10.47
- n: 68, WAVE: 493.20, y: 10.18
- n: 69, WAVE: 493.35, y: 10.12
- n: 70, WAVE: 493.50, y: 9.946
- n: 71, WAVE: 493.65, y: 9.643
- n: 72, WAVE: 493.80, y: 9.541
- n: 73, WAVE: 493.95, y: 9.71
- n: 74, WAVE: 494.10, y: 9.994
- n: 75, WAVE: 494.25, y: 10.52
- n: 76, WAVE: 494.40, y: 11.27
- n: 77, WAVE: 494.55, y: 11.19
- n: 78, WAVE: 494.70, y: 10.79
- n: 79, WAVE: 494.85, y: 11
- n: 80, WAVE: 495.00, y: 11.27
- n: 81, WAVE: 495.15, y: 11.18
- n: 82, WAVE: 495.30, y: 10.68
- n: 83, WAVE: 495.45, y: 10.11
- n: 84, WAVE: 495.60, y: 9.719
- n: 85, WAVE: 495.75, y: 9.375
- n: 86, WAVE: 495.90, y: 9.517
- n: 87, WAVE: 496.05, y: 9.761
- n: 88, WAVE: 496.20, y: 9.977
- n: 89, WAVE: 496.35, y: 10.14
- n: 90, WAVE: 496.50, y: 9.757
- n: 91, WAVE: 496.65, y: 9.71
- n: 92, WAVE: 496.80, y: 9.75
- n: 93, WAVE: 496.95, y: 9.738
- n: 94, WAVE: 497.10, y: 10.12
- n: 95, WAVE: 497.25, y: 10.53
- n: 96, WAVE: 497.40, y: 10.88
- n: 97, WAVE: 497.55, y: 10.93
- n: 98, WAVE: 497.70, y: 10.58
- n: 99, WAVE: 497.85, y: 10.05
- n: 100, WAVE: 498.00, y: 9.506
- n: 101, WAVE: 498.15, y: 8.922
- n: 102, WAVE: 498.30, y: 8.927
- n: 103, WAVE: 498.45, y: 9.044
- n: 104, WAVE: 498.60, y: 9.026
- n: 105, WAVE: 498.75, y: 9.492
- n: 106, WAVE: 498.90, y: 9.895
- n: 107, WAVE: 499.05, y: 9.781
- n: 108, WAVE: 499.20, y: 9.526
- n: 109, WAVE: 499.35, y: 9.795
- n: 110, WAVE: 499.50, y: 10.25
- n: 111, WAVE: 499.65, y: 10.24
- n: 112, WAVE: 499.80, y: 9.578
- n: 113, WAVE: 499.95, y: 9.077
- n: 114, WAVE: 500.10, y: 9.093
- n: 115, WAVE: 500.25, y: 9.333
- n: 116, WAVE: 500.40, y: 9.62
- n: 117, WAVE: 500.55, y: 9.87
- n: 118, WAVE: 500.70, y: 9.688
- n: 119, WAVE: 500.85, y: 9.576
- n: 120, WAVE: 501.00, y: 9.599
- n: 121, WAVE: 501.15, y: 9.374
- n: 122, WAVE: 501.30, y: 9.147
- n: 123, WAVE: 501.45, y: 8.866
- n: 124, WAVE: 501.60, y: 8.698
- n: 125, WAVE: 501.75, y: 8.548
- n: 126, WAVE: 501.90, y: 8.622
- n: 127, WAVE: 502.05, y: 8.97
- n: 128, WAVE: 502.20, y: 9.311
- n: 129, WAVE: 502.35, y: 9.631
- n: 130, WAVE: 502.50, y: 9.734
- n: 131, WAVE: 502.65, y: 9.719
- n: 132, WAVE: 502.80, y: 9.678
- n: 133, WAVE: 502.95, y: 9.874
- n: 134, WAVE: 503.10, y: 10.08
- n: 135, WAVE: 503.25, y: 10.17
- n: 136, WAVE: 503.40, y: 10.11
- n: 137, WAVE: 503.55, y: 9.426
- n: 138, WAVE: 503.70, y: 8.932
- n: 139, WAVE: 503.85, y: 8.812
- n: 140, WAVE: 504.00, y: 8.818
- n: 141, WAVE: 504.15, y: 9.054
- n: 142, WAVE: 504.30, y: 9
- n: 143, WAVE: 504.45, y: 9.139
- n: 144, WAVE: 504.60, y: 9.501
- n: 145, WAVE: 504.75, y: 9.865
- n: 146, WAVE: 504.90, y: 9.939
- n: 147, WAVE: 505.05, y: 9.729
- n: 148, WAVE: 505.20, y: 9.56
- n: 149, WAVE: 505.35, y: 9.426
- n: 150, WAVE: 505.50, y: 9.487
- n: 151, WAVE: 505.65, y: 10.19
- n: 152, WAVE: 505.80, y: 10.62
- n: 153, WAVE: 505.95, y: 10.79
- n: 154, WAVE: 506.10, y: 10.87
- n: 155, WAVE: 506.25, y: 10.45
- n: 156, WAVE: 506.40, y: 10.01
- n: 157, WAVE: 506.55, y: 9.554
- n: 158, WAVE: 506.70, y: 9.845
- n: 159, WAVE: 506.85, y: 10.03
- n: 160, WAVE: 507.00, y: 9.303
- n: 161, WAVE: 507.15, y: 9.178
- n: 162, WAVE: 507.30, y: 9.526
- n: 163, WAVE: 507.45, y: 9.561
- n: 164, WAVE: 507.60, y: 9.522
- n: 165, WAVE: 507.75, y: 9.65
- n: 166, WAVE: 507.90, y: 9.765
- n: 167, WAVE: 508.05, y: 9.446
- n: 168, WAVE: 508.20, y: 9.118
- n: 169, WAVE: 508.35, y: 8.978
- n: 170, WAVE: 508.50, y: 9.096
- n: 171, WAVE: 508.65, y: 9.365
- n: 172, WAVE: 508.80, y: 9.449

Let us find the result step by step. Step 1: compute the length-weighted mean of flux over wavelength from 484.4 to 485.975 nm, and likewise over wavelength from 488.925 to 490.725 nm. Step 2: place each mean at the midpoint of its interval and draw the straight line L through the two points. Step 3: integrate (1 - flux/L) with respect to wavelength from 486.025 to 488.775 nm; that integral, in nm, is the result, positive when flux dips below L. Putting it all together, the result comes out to 0.197 nm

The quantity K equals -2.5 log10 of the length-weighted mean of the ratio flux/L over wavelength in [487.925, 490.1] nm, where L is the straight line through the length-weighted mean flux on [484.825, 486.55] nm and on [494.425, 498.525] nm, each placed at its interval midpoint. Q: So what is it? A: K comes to -0.06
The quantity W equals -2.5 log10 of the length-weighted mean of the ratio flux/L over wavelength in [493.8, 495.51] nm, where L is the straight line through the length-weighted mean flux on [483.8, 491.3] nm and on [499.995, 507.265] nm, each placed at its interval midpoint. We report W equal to -0.11 mag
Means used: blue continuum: 9.7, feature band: 10.7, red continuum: 9.56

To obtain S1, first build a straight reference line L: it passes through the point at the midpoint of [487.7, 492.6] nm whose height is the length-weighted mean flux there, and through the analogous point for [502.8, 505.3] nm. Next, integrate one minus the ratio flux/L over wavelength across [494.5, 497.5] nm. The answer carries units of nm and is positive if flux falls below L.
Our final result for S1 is -0.14 nm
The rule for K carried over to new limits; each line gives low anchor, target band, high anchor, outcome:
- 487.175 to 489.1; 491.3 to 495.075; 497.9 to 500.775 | -0.073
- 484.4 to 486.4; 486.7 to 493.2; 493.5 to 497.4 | -0.002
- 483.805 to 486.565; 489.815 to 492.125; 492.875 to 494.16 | -0.024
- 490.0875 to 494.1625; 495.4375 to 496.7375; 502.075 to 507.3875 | 0.017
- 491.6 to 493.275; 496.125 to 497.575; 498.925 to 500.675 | -0.032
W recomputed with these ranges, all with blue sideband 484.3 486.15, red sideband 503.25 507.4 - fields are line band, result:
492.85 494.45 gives -0.05 mag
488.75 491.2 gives -0.03 mag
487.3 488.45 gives -0.01 mag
